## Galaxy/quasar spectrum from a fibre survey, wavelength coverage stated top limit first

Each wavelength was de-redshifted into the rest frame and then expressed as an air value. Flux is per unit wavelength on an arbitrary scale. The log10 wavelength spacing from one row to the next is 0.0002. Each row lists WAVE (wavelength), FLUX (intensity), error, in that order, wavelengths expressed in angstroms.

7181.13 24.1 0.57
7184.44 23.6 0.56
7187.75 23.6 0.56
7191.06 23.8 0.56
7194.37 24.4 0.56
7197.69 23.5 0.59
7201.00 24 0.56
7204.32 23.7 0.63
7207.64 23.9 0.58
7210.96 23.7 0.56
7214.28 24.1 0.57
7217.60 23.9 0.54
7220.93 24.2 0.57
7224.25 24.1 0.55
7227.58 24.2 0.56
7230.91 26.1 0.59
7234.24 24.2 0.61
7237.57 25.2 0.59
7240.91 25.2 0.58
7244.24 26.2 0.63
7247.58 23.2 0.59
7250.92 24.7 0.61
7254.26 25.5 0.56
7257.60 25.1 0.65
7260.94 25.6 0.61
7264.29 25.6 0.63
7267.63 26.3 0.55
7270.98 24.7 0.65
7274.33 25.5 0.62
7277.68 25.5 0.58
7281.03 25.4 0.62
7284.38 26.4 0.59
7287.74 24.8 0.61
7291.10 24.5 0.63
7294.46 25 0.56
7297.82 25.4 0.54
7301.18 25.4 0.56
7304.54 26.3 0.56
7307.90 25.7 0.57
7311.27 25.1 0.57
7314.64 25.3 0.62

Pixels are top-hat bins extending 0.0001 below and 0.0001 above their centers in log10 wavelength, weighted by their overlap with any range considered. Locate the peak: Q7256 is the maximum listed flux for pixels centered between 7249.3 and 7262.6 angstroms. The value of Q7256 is 25.6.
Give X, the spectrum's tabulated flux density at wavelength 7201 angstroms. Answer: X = 24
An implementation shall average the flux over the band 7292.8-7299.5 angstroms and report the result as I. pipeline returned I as 25.2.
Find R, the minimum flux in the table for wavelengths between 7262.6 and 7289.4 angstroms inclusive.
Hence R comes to 24.7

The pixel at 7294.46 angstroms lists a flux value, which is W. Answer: 25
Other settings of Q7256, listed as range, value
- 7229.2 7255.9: 26.2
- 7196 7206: 24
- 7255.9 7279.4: 26.3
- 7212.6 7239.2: 26.1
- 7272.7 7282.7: 25.5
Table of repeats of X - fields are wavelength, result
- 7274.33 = 25.5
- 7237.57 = 25.2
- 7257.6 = 25.1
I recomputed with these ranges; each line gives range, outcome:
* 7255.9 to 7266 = 25.5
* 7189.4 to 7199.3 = 23.9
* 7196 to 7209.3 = 23.8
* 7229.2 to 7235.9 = 25.1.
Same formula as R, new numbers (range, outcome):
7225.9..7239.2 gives 24.2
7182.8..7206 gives 23.5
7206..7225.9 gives 23.7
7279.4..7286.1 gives 25.4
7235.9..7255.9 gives 23.2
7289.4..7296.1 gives 24.5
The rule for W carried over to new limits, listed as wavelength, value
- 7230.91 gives 26.1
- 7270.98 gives 24.7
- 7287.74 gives 24.8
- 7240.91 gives 25.2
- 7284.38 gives 26.4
